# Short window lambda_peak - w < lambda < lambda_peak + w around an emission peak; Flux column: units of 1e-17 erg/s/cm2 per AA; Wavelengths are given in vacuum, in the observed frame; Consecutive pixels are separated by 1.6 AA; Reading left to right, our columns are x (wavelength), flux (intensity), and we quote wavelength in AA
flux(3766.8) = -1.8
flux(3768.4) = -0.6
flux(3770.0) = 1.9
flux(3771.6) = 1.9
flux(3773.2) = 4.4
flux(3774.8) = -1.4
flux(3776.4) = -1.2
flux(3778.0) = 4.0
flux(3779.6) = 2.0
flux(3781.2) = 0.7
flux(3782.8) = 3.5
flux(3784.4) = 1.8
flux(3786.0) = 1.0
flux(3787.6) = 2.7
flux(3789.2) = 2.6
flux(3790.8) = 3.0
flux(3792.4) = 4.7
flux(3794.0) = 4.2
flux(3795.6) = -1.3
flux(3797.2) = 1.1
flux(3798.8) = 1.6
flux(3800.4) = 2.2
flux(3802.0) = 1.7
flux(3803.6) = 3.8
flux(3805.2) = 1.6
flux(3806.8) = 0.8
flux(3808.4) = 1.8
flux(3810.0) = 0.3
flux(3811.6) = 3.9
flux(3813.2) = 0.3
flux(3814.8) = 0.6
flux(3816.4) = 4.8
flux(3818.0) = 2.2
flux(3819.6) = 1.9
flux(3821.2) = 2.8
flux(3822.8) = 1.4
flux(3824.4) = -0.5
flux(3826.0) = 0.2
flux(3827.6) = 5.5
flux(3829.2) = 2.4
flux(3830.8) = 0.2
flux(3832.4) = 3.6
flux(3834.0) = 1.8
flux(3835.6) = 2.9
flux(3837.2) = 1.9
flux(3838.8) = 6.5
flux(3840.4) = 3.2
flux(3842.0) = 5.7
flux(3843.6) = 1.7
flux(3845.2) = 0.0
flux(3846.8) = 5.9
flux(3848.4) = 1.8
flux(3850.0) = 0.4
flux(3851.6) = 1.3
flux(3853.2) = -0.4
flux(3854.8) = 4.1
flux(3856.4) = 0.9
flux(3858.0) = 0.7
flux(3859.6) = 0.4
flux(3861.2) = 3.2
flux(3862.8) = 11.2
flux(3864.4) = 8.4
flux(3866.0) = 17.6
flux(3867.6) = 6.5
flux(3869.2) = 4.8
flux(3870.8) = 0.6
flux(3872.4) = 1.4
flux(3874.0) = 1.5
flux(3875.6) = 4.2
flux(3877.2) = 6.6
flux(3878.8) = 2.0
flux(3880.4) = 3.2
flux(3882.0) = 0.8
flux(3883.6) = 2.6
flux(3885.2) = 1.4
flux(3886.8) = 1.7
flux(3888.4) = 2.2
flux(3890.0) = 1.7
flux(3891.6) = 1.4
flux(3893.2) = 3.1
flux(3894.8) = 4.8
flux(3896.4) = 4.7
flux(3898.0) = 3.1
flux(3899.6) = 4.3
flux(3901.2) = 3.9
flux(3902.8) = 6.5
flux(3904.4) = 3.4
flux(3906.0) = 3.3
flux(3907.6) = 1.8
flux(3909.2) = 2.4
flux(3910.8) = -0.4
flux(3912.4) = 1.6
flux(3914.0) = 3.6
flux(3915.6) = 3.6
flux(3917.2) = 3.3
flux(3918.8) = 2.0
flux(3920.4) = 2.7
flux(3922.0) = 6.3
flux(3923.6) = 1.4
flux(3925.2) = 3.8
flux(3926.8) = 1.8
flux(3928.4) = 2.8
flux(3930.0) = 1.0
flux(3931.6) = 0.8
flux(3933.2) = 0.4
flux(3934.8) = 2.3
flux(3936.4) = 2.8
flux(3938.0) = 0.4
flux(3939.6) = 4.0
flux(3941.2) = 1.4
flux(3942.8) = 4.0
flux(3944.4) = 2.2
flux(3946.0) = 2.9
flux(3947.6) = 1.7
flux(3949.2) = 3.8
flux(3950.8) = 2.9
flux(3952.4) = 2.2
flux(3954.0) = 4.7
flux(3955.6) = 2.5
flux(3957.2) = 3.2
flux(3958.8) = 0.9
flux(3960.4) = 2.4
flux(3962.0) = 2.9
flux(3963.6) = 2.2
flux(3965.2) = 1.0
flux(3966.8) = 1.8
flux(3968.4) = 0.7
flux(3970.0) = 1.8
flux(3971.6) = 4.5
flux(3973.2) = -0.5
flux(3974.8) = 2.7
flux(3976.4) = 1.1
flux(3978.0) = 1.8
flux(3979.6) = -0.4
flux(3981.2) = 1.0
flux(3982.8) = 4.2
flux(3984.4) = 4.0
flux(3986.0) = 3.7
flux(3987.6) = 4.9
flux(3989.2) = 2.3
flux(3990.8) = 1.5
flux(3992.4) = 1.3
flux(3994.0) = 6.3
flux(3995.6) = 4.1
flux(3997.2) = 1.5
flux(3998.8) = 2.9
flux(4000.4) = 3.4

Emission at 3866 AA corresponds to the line [O II]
